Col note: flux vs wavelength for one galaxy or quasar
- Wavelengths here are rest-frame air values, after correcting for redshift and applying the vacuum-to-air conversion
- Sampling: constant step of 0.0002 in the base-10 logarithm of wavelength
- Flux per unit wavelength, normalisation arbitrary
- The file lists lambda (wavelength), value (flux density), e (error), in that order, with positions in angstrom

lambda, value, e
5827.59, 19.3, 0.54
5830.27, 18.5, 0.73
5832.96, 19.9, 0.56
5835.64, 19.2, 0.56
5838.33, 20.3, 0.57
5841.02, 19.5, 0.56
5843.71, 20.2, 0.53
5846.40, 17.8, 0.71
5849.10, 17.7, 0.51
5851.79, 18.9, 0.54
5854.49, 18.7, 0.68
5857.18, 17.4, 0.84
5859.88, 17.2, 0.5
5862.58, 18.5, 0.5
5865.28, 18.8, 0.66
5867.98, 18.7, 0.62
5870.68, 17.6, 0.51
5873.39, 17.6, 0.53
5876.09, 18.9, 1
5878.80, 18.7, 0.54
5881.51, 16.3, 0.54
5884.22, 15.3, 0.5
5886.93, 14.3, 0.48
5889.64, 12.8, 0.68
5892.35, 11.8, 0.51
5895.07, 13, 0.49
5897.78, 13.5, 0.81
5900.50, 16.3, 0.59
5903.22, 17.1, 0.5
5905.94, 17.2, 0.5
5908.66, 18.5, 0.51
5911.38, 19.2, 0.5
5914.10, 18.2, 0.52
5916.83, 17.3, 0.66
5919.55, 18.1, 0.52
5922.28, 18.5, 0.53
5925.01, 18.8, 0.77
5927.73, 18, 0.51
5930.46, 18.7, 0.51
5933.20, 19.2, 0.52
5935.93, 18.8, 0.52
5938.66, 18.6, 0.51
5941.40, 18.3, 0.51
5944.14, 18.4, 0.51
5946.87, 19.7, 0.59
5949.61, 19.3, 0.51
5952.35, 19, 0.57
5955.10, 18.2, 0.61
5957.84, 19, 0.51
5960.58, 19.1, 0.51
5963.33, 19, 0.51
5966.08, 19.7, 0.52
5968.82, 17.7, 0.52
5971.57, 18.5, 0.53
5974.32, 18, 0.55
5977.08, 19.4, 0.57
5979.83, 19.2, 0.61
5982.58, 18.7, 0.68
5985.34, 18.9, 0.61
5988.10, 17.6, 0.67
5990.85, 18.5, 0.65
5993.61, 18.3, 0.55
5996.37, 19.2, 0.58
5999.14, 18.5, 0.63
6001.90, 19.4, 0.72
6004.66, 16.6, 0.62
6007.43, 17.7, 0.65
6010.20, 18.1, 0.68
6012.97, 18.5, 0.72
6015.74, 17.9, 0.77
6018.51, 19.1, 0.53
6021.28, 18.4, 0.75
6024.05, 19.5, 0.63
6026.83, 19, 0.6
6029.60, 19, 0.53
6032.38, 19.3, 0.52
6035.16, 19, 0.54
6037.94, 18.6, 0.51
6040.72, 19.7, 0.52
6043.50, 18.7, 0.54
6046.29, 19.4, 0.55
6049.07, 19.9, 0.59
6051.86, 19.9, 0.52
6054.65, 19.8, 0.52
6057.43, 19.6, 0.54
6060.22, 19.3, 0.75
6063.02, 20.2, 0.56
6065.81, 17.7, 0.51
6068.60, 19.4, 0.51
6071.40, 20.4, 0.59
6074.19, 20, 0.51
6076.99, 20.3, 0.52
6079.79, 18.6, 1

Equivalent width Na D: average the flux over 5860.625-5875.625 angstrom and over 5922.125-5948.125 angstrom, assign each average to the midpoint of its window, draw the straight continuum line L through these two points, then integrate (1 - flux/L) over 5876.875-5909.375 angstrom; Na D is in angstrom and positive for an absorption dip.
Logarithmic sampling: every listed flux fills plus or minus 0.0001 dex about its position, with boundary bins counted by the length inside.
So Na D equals 5.3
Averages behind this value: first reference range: 18.2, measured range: 15.4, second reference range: 18.7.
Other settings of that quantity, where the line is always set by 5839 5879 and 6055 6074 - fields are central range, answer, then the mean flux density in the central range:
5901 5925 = 0.9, 18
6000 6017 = 1.0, 18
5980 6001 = 0.6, 18.6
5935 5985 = 0.4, 18.8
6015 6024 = 0.3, 18.7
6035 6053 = 0.1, 19.3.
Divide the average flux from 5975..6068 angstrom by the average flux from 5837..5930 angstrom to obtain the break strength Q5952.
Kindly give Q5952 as 1.09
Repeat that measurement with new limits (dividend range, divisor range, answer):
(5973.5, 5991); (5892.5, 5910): 1.19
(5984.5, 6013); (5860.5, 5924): 1.09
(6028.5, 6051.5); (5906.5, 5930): 1.05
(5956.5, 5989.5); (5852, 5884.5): 1.05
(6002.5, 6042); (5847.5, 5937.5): 1.08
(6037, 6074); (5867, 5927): 1.16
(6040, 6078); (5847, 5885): 1.09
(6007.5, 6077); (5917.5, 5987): 1.02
